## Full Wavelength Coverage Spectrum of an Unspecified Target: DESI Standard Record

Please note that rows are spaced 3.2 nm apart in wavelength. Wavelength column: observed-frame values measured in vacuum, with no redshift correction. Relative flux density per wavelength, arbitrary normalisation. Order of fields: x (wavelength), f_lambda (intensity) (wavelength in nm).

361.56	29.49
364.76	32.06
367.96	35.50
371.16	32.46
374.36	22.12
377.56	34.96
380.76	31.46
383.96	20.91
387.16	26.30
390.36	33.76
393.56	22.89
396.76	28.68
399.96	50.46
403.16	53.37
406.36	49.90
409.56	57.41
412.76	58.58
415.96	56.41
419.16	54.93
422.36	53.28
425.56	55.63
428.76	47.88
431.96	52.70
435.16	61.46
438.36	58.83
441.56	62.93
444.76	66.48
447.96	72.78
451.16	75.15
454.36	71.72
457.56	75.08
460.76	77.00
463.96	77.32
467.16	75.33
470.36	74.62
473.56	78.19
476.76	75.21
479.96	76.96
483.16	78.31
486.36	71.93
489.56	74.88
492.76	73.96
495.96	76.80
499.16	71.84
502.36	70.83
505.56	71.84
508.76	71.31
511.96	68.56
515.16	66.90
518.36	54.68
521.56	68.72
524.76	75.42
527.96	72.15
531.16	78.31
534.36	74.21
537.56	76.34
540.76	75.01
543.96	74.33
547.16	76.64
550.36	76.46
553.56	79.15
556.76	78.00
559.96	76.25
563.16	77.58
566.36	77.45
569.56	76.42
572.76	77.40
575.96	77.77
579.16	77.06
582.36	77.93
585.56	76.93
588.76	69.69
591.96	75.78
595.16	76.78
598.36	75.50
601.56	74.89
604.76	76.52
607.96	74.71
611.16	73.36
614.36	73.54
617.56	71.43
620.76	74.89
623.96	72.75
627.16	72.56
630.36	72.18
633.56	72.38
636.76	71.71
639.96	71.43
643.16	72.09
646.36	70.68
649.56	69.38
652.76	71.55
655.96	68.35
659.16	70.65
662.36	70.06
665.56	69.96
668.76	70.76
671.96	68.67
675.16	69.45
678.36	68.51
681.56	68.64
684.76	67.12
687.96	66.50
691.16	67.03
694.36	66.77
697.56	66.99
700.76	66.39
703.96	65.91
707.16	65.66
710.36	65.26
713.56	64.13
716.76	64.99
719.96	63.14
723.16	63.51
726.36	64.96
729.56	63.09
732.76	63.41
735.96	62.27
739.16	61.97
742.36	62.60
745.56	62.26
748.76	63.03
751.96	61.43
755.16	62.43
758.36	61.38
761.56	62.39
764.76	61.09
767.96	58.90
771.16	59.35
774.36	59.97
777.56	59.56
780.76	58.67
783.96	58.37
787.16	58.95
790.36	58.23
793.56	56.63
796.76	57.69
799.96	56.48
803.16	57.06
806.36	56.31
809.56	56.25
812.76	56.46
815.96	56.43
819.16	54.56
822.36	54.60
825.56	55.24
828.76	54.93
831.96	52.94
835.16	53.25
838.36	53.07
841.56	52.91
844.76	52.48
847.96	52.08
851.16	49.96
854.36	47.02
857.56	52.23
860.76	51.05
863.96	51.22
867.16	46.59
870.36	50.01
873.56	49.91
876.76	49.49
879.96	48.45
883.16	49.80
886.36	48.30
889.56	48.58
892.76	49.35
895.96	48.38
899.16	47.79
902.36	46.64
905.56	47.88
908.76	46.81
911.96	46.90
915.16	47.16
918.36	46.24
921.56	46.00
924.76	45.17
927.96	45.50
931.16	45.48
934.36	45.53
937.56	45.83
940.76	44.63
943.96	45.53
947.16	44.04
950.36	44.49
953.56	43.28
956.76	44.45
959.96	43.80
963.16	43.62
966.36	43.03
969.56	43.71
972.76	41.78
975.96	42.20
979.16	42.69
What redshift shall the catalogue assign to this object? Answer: 0.00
